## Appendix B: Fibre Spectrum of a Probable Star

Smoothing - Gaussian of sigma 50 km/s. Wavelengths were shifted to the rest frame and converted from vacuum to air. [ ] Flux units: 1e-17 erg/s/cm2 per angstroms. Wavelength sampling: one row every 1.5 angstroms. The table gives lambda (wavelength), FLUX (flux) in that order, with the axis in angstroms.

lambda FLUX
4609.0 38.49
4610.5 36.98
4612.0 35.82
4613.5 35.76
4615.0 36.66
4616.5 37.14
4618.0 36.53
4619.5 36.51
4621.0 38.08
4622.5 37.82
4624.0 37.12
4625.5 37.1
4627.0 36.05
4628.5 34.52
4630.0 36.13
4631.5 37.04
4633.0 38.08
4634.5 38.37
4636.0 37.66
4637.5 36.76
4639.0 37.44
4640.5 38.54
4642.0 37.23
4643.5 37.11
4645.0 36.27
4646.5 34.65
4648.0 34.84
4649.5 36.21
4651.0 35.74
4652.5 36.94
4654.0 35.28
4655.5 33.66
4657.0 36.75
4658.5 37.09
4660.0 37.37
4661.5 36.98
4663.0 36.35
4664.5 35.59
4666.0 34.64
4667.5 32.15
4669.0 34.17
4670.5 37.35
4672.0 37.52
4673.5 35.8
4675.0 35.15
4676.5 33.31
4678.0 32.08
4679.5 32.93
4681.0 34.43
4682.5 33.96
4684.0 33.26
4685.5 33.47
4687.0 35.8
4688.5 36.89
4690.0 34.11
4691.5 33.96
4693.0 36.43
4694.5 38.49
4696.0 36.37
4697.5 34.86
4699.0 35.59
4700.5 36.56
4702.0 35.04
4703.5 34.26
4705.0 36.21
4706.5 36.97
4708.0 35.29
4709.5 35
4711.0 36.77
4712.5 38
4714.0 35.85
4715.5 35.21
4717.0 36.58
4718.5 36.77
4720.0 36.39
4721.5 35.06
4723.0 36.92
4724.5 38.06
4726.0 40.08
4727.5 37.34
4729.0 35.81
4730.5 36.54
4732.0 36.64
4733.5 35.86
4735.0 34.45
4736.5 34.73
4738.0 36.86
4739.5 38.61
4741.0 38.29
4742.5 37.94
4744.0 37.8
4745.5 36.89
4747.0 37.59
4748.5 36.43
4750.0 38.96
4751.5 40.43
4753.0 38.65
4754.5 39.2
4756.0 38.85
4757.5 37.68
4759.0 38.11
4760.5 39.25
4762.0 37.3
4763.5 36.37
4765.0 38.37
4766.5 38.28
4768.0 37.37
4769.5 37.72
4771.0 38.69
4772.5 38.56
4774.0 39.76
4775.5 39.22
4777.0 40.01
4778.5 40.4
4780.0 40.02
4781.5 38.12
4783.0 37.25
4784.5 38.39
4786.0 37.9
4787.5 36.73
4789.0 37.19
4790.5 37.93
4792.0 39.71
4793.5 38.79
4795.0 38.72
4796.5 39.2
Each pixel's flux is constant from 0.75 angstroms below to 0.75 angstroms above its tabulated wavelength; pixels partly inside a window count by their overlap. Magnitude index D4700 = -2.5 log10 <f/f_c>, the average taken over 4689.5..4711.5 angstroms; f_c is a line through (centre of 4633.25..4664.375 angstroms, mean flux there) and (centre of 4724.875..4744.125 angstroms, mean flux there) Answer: 0.03 mag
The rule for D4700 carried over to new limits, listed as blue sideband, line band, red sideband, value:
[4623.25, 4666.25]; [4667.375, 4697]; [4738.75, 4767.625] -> 0.06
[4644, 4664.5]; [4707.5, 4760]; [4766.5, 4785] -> 0.02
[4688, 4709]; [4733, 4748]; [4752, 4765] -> 0.02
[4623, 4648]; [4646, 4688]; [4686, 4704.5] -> 0.03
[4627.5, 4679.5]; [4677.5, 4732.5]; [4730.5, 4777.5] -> 0.03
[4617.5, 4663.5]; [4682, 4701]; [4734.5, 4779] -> 0.06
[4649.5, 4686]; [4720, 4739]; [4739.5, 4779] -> 0.02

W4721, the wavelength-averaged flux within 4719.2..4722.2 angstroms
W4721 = 35.8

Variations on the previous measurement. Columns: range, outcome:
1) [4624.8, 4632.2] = 36.2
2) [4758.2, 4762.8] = 38.2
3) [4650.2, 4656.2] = 35.4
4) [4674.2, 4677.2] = 34.3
